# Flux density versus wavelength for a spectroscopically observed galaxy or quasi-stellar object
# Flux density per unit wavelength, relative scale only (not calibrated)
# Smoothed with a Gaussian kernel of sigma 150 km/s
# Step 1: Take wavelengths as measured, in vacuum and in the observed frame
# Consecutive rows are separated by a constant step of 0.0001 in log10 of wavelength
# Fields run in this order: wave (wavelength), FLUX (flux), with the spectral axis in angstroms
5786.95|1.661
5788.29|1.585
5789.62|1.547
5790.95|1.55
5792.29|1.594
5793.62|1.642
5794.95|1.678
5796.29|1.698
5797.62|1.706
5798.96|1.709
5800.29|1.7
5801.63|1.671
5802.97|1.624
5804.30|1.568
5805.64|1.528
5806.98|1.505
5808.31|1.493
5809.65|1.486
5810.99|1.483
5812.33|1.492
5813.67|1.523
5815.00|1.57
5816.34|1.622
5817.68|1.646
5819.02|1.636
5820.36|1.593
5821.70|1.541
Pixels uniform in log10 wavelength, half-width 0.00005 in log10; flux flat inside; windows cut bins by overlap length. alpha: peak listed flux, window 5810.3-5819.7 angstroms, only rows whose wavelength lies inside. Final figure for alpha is 1.646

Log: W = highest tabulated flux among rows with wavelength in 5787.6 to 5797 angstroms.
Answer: 1.698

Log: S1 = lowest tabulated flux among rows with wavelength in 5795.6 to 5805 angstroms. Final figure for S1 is 1.568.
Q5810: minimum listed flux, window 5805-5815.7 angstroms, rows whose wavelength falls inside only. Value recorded 1.483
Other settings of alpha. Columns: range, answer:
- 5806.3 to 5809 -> 1.505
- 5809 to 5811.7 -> 1.486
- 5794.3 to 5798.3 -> 1.706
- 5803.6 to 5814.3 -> 1.568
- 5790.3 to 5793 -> 1.594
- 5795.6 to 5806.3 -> 1.709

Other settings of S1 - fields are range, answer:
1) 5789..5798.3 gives 1.547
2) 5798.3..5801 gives 1.7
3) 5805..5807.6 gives 1.505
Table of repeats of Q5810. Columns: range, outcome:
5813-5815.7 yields 1.523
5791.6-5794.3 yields 1.594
